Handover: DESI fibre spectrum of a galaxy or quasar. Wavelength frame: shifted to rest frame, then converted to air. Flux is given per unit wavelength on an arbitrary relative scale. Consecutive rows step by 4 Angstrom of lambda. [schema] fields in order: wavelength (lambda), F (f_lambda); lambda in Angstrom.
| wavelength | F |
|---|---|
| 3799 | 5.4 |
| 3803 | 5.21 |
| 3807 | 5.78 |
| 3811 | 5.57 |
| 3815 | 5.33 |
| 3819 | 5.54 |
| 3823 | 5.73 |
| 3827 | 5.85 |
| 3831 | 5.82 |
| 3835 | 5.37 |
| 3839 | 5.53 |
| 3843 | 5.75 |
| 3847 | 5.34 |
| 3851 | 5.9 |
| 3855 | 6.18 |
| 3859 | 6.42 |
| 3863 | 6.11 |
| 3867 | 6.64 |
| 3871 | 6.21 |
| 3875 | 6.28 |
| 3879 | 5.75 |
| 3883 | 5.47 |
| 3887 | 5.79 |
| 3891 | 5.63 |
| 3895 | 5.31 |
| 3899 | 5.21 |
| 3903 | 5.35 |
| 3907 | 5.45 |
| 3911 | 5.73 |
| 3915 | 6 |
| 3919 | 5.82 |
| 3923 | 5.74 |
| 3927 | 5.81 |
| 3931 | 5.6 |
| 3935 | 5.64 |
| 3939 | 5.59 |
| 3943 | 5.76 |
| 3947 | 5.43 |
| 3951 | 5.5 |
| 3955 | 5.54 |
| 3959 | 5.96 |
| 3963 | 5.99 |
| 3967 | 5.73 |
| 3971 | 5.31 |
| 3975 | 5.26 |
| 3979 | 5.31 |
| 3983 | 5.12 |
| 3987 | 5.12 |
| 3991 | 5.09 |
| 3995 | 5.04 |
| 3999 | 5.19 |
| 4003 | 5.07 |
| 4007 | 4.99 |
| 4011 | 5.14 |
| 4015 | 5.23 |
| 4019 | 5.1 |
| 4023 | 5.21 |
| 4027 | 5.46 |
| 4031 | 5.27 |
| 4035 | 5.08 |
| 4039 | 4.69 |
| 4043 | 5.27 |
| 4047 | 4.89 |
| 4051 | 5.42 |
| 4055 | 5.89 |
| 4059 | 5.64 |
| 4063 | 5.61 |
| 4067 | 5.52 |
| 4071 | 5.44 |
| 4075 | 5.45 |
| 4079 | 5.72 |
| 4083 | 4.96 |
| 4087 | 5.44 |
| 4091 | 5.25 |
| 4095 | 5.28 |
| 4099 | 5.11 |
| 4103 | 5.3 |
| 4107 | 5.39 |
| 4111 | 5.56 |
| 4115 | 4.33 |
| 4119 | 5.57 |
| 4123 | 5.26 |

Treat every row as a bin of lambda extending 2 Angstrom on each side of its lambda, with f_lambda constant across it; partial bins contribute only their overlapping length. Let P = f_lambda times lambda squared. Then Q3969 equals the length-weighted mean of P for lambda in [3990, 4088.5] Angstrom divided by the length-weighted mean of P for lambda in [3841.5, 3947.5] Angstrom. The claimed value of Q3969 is 0.98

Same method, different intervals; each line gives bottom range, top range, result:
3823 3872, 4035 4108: 1.01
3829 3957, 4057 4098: 1.04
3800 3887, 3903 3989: 1.02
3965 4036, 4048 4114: 1.08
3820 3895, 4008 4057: 0.97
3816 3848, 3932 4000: 1.04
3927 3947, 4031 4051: 0.94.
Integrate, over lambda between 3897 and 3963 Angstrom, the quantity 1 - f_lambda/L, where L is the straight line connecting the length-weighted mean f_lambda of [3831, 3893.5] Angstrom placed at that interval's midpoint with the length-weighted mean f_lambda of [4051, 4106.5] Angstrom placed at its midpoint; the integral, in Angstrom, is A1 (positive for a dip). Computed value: 1.1 Angstrom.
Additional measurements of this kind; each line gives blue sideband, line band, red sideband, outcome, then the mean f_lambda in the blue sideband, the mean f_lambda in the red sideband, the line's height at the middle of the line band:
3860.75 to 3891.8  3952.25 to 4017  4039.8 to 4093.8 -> 3.9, 6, 5.4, 5.66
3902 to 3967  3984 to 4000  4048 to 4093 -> 1.4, 5.69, 5.47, 5.6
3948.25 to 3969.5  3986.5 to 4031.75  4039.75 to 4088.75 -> 3.4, 5.72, 5.42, 5.58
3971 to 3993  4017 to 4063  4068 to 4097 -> 0.1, 5.19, 5.37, 5.29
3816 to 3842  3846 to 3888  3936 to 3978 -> -3.0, 5.63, 5.6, 5.62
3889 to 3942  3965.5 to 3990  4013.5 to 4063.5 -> 0.7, 5.61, 5.28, 5.44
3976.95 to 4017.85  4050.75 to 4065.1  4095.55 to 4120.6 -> -1.4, 5.13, 5.21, 5.17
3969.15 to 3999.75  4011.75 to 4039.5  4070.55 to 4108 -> 0.3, 5.18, 5.33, 5.24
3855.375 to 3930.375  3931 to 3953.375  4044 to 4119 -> 0.4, 5.82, 5.35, 5.7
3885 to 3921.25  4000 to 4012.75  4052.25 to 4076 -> 1.2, 5.59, 5.59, 5.59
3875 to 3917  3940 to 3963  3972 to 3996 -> -1.5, 5.6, 5.17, 5.33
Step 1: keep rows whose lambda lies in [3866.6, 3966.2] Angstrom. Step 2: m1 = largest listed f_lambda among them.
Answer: 6.64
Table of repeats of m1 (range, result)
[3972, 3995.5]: 5.31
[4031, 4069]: 5.89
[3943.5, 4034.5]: 5.99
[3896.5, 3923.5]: 6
